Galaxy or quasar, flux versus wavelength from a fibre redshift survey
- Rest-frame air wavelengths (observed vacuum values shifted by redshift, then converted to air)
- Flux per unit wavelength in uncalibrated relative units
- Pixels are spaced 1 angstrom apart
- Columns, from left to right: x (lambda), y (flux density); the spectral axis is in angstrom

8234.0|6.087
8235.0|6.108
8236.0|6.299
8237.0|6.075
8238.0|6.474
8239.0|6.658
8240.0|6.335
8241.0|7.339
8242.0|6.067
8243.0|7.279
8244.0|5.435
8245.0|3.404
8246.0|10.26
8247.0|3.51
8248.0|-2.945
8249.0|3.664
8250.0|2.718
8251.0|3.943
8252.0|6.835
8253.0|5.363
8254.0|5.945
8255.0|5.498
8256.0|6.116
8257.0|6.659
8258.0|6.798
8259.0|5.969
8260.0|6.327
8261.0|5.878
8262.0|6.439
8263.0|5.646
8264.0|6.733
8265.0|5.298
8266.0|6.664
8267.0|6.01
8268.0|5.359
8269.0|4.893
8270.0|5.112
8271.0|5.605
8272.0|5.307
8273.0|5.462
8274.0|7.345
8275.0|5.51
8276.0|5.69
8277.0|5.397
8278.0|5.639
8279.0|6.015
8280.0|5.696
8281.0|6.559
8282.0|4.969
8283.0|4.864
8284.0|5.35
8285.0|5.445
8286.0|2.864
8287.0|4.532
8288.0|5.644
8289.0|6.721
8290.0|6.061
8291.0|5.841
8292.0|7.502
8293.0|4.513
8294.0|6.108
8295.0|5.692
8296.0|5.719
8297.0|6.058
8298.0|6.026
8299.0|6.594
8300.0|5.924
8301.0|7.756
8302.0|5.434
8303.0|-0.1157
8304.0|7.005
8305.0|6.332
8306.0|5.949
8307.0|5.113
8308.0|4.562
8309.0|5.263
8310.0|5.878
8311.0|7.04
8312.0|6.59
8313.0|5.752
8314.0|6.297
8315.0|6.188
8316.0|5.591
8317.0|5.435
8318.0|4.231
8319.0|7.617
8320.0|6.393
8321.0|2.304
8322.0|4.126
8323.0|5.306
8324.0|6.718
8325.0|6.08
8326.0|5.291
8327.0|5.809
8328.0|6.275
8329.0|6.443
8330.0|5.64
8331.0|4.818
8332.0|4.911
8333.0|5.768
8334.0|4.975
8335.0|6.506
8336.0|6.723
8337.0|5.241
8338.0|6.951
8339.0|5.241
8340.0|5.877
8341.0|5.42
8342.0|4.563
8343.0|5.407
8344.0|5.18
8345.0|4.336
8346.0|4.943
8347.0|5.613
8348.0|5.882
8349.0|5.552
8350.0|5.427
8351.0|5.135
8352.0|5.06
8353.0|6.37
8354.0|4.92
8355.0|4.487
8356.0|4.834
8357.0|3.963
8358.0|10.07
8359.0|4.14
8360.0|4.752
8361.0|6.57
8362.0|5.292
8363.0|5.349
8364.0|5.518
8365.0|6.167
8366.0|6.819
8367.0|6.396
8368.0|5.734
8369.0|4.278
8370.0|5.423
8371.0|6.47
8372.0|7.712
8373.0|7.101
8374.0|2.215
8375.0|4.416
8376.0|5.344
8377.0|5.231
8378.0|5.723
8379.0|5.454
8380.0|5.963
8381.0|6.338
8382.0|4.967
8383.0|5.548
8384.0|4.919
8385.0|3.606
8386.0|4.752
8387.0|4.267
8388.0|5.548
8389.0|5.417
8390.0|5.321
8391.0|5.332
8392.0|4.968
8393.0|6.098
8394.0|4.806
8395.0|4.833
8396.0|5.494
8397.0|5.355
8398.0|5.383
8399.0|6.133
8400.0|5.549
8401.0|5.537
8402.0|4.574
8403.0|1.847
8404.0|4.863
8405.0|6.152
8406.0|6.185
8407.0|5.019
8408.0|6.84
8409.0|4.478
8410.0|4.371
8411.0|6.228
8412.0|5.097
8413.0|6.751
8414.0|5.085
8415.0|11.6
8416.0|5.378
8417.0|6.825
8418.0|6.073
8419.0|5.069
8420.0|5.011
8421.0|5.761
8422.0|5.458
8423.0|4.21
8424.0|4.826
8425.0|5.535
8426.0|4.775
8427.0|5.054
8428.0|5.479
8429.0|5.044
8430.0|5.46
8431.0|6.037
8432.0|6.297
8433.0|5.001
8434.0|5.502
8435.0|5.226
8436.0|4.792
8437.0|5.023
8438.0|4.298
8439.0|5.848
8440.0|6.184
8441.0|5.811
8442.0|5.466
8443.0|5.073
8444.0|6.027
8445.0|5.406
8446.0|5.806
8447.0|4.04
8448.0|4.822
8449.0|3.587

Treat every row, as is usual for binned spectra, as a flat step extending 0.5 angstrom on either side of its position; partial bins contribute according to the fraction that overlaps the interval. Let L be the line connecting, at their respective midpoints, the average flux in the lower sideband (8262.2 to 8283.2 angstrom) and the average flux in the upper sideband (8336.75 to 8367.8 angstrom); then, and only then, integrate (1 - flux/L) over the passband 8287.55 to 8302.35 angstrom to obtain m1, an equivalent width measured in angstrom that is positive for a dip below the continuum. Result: -1.2 angstrom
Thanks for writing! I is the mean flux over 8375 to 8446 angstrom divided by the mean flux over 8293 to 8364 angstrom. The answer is 1.0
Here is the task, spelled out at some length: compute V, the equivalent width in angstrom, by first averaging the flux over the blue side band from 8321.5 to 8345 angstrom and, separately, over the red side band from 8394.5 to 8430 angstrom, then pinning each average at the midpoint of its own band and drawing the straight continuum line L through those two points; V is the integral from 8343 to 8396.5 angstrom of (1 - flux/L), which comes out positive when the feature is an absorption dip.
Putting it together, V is 1.4 angstrom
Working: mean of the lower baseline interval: 5.59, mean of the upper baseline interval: 5.48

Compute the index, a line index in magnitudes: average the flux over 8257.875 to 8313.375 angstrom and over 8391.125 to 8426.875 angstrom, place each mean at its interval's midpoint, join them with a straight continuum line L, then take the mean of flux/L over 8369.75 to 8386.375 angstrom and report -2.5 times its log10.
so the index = 0.03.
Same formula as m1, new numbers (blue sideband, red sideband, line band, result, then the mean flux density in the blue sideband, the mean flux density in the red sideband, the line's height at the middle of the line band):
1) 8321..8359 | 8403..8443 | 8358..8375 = -0.6 angstrom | 5.5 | 5.54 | 5.51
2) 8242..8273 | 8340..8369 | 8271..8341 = -2.7 angstrom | 5.4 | 5.48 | 5.44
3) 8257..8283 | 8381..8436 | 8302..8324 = 1.2 angstrom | 5.85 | 5.39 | 5.71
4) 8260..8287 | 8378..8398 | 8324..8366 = -1.7 angstrom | 5.6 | 5.23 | 5.37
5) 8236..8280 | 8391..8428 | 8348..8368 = -0.4 angstrom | 5.63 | 5.48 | 5.53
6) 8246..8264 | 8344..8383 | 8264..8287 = -1.2 angstrom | 5.16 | 5.52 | 5.23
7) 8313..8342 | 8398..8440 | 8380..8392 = 0.9 angstrom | 5.63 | 5.48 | 5.53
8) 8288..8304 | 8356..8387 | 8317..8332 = 0.5 angstrom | 5.76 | 5.51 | 5.67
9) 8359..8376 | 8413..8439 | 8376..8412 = 2.3 angstrom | 5.59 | 5.58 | 5.58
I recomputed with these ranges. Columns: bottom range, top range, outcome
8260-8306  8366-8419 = 0.97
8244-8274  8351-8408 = 1.00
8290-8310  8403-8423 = 1.02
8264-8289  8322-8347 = 1.01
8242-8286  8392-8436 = 1.00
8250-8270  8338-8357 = 0.90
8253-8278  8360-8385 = 0.95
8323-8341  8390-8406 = 0.89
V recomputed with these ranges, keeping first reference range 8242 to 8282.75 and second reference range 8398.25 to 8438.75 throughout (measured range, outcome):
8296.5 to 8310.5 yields -0.2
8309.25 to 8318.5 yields -0.6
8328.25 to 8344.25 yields -0.4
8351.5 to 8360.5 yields 0.1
